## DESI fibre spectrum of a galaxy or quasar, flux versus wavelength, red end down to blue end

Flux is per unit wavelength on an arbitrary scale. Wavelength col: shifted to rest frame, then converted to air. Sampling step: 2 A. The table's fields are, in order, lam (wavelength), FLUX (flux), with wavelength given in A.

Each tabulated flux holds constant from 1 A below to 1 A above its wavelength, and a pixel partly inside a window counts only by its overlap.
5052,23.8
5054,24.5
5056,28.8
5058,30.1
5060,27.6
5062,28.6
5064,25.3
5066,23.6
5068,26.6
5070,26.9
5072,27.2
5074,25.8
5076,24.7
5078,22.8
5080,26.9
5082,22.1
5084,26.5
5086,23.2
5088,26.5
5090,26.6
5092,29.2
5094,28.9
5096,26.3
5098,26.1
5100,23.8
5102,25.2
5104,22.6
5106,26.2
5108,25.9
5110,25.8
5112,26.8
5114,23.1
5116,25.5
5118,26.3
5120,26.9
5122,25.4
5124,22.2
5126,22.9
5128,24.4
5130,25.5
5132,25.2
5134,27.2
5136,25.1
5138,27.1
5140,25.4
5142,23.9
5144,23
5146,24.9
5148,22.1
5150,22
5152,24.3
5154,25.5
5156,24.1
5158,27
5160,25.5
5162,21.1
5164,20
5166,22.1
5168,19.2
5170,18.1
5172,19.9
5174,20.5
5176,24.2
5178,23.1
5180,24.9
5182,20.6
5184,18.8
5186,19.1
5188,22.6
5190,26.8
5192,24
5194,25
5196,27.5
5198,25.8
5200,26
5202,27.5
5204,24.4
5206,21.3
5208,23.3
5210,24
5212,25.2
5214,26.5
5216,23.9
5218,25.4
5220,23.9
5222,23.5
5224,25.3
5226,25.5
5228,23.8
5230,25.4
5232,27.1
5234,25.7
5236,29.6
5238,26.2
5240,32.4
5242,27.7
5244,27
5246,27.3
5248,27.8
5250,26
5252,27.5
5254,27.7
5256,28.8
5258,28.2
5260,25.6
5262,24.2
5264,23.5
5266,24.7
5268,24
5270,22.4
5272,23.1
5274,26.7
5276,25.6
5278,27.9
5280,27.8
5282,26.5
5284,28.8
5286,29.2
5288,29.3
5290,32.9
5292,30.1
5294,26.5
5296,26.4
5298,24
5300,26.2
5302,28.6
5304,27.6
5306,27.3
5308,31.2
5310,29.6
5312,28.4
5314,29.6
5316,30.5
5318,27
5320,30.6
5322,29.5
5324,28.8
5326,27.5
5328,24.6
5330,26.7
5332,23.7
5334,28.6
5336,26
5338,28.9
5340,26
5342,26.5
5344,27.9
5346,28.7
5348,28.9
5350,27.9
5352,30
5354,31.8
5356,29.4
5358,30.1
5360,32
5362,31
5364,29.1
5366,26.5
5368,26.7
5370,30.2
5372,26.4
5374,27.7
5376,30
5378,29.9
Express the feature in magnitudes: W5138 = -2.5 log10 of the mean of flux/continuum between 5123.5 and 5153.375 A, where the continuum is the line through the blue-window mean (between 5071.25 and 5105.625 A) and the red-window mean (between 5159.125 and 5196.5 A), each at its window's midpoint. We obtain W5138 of -0.03 mag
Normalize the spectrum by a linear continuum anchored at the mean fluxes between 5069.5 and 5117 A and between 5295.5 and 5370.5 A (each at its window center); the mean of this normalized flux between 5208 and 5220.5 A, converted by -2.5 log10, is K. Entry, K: 0.093 mag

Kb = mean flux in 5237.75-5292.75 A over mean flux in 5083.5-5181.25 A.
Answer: 1.11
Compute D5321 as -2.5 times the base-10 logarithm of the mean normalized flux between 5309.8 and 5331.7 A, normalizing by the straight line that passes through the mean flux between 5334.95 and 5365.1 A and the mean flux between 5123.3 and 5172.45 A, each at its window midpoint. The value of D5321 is 0.00 mag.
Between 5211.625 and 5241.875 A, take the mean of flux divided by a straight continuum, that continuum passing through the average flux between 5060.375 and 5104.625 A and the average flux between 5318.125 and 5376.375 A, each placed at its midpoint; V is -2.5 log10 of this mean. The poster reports 0.05 mag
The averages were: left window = 25.8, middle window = 26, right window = 28.3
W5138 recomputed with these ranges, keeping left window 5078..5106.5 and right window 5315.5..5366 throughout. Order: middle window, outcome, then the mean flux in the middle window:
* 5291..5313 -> 0.01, 27.8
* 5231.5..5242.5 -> -0.04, 28.2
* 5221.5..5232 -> 0.09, 25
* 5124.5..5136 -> 0.05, 24.9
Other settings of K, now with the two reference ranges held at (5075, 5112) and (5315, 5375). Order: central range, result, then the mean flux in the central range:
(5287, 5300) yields -0.01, 28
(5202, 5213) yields 0.12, 24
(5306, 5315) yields -0.06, 29.4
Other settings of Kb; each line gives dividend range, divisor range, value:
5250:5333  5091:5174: 1.12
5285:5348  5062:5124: 1.09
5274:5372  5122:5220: 1.19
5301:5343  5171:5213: 1.19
